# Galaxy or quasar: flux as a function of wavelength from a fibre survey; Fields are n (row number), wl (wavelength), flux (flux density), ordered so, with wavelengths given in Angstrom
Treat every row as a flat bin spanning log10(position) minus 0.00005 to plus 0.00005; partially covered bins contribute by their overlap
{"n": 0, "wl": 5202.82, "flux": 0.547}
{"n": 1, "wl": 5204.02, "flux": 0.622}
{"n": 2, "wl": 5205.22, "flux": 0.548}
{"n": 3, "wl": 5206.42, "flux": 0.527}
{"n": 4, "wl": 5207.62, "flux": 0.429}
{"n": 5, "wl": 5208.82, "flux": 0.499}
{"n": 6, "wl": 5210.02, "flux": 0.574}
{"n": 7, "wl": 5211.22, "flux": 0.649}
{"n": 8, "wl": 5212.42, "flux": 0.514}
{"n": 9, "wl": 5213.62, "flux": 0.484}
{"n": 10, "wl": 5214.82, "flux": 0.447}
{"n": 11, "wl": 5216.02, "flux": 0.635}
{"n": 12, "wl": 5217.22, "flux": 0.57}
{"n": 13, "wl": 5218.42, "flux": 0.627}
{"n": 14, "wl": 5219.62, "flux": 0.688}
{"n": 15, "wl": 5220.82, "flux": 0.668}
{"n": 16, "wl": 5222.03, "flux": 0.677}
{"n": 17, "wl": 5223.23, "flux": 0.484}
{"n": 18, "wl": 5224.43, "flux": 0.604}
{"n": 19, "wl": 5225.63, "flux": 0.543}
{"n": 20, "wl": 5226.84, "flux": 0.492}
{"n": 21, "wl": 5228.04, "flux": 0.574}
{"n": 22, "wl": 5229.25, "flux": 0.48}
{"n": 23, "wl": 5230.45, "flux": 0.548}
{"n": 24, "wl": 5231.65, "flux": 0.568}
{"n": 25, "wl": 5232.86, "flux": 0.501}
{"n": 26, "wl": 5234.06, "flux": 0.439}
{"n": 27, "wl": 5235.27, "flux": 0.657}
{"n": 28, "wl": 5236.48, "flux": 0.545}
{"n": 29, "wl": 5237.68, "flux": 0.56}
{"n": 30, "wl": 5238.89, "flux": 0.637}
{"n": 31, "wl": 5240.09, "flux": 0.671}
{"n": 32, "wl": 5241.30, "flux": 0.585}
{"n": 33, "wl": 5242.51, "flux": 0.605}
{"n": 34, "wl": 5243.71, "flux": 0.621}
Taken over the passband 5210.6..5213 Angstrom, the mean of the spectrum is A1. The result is 0.582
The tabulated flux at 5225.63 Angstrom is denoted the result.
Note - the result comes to 0.543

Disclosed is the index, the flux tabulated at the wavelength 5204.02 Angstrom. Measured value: 0.622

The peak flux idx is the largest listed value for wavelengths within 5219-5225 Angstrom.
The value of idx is 0.688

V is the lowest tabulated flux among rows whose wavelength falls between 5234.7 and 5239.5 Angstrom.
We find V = 0.545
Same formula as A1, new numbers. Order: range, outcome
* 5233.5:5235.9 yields 0.548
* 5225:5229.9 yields 0.523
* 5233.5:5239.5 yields 0.569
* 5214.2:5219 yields 0.57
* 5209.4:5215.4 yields 0.534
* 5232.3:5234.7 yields 0.472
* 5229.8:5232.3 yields 0.556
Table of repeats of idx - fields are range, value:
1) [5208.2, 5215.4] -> 0.649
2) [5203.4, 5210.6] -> 0.622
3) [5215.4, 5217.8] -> 0.635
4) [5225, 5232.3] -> 0.574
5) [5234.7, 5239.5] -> 0.657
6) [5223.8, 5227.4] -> 0.604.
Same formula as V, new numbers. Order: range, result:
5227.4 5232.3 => 0.48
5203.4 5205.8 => 0.548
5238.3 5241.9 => 0.585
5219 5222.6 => 0.668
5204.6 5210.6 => 0.429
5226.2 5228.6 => 0.492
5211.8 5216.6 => 0.447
